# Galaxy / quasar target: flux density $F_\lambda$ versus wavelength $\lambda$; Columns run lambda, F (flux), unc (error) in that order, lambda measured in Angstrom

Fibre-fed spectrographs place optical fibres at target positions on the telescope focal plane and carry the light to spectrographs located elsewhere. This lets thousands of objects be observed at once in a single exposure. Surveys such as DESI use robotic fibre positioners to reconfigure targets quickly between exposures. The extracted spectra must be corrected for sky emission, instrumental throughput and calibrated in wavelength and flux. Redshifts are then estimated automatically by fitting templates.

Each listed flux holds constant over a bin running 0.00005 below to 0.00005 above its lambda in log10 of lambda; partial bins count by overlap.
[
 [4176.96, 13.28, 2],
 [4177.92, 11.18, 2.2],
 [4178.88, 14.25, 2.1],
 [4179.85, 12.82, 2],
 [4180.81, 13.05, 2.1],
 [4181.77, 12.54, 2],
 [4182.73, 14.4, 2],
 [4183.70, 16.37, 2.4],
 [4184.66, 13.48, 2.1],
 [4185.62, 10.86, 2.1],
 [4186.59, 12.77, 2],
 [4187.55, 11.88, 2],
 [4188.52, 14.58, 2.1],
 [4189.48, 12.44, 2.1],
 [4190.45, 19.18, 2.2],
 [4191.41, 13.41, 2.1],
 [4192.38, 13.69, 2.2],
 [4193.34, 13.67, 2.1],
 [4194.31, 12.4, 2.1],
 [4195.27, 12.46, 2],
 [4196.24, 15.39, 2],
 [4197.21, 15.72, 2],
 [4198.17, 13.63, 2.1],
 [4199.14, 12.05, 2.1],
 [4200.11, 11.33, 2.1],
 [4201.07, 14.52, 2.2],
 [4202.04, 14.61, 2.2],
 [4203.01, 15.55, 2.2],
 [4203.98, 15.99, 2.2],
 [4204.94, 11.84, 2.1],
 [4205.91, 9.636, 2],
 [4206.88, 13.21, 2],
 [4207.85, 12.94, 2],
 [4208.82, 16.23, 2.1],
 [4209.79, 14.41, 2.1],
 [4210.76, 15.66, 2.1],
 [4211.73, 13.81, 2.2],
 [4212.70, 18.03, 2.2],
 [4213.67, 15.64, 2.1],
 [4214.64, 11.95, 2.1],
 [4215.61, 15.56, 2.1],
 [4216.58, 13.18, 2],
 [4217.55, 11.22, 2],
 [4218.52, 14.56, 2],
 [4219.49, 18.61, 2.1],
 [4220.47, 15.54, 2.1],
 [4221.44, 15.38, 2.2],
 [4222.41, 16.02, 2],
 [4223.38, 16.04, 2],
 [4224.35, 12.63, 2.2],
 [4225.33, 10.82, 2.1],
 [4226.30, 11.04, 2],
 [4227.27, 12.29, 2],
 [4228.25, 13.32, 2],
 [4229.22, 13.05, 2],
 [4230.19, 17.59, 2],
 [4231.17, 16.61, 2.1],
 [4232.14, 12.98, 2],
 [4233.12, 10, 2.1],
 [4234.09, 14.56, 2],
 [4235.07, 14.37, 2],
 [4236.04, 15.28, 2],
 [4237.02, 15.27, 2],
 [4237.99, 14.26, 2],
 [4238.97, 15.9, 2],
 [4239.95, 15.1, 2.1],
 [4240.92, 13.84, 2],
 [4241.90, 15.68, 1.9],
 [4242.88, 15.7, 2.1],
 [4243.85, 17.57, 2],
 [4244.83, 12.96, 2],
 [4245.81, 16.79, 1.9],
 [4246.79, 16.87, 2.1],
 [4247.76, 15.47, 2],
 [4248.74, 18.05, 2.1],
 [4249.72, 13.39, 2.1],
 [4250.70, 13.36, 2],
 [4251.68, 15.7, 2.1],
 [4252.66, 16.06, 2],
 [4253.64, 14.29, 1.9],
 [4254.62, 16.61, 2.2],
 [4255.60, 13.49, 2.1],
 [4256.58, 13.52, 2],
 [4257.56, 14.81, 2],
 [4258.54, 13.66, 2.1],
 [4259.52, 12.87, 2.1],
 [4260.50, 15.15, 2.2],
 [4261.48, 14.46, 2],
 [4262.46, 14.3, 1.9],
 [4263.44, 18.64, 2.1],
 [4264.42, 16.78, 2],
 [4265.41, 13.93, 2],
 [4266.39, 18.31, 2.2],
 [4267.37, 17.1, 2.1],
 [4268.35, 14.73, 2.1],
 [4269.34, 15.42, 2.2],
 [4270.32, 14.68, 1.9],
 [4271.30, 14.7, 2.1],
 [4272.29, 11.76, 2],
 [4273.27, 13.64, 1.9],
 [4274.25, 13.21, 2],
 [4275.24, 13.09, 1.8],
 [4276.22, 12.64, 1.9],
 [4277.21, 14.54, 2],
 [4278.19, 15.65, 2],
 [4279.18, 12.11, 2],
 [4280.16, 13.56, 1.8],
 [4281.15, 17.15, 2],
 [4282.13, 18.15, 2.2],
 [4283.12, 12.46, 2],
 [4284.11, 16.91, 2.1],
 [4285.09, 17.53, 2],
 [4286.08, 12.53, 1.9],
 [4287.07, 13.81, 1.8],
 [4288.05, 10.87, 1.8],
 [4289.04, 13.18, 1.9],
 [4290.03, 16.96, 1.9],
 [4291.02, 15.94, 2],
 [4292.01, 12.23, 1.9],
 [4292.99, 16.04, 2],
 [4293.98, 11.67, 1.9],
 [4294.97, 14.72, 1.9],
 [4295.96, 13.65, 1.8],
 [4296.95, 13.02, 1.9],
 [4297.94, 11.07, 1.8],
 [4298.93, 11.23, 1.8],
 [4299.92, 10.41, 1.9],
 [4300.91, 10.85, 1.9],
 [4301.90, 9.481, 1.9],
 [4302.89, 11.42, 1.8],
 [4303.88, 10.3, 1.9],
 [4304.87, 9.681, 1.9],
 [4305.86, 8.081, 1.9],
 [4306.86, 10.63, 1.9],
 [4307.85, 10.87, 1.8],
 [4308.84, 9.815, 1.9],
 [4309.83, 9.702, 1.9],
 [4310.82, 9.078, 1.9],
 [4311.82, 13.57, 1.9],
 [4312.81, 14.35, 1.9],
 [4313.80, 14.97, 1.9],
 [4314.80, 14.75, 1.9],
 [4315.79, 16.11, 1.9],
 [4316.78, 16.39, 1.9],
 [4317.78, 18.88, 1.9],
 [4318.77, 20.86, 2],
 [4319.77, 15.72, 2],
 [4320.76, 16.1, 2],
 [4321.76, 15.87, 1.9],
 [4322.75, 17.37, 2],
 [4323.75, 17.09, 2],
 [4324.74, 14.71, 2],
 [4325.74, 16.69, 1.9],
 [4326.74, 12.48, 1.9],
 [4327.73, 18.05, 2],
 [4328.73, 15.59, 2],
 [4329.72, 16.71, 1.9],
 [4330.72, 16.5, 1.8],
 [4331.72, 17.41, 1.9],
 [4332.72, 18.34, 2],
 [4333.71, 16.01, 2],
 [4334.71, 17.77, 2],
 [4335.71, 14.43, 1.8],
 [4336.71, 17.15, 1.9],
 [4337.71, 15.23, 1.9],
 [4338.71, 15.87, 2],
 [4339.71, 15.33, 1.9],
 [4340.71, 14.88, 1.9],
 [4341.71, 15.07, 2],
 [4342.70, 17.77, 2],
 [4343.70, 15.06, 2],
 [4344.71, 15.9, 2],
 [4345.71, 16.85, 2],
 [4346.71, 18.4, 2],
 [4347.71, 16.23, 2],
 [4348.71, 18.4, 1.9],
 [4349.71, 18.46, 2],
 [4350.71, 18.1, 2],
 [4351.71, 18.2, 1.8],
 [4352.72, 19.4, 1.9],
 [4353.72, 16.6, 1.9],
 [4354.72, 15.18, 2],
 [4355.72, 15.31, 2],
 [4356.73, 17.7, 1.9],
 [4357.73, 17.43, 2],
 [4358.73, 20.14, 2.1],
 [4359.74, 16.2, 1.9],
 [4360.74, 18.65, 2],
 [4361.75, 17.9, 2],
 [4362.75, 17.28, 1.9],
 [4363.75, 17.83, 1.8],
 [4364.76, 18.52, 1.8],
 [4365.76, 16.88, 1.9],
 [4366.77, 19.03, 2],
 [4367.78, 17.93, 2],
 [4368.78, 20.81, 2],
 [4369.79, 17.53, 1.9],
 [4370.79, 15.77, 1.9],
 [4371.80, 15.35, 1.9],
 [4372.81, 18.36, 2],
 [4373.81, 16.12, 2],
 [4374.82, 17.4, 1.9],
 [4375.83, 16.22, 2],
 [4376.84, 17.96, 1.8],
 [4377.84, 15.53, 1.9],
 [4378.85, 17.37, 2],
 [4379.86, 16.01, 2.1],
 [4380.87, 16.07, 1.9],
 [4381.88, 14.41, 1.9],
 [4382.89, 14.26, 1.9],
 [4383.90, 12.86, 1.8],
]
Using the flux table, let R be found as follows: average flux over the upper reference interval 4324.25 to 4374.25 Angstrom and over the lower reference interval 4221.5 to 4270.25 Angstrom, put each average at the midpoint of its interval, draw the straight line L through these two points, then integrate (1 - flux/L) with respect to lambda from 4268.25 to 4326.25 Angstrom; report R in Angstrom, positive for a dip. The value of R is 7.7 Angstrom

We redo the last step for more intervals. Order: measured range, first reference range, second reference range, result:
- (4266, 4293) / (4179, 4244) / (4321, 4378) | 1.63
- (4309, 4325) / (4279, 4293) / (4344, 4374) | 0.66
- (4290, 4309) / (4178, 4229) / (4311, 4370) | 4.89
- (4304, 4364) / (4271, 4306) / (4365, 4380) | -1.37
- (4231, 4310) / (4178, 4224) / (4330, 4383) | 6.81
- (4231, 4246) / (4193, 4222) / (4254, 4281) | -0.35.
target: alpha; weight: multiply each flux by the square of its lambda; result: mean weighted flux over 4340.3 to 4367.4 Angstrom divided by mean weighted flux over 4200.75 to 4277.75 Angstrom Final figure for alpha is 1.25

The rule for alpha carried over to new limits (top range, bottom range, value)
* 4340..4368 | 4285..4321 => 1.36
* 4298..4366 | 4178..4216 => 1.19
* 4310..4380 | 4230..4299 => 1.18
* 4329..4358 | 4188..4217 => 1.27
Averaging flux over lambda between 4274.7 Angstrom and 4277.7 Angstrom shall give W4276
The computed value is 13.4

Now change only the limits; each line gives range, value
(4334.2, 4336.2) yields 16.1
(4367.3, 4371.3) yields 18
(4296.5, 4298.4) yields 12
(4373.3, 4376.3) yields 16.6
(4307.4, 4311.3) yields 9.87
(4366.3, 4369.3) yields 19.2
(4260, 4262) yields 14.8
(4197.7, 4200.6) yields 12.3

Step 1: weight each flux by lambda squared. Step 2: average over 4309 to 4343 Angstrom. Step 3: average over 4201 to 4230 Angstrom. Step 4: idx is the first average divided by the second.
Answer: 1.17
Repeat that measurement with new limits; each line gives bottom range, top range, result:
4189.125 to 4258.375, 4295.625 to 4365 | 1.12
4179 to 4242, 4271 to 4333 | 1.04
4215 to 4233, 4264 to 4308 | 0.98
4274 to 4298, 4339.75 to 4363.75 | 1.25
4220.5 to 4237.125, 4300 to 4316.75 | 0.86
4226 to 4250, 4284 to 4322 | 0.93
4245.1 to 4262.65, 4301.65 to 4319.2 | 0.88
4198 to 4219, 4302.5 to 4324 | 1.04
